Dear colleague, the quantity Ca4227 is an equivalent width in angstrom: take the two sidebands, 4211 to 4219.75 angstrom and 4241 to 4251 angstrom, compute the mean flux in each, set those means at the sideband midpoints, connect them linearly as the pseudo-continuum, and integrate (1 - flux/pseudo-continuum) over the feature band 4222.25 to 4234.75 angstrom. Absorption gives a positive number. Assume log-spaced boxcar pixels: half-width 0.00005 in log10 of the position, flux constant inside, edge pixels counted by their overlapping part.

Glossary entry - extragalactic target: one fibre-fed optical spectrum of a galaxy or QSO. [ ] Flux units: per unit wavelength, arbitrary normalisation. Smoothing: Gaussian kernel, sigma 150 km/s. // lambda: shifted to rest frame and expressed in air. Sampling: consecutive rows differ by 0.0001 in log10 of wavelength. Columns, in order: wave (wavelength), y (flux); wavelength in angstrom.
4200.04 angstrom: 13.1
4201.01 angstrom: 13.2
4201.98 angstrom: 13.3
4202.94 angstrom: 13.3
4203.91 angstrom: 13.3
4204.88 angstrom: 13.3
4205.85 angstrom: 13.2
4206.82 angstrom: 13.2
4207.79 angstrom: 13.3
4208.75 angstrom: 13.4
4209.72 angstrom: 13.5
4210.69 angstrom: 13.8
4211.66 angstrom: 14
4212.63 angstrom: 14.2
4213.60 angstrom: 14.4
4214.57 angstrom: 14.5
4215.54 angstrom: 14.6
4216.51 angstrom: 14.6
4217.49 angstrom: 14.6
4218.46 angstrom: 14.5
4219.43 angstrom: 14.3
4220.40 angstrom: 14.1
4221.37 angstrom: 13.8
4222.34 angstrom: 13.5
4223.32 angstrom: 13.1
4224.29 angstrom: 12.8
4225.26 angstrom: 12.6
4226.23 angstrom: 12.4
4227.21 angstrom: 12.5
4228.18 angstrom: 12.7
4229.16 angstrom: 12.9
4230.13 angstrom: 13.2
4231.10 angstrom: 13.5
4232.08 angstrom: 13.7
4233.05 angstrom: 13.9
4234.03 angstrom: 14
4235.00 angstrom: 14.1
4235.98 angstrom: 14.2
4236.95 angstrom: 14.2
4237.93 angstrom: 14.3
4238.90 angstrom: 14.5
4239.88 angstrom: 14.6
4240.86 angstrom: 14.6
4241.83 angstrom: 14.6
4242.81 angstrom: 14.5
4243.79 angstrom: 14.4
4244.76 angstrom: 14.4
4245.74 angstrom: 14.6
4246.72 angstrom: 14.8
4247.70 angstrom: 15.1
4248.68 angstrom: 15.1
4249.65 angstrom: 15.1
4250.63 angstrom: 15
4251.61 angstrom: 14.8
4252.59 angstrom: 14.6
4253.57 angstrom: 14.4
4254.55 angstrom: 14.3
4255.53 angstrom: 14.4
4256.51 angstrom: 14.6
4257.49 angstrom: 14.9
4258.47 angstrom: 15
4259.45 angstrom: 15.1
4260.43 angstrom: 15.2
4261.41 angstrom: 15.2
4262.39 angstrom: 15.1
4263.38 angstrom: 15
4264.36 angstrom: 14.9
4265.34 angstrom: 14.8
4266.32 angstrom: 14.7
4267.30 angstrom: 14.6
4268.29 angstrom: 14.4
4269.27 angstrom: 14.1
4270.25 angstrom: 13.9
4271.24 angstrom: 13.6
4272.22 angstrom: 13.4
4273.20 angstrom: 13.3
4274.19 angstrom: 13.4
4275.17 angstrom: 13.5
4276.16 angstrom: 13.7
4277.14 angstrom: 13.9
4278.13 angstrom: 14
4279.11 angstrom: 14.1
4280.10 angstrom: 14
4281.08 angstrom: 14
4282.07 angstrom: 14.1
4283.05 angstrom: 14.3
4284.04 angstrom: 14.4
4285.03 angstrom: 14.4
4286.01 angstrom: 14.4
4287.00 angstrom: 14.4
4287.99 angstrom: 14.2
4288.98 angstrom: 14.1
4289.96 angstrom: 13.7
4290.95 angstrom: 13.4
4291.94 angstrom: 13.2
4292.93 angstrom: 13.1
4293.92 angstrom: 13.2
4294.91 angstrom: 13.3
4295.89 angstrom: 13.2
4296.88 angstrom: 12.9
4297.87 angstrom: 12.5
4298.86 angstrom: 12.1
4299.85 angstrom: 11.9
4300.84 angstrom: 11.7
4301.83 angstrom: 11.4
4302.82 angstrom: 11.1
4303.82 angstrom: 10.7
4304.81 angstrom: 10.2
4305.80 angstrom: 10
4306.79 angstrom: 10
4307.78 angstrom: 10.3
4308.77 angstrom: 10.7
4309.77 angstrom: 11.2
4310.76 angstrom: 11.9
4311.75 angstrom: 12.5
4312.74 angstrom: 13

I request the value 1.2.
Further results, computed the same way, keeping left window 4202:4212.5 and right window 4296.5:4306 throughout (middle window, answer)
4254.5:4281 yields -4.7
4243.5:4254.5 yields -1.9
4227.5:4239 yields -0.7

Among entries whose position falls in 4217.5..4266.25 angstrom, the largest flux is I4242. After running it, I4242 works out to 15.2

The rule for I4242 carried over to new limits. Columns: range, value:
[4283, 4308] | 14.4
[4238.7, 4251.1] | 15.1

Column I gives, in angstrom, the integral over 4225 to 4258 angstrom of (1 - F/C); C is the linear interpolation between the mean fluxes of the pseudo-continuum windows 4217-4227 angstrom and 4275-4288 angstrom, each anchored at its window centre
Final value -1.1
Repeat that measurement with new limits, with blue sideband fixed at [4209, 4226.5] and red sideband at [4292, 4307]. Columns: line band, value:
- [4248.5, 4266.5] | -2.7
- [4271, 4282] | -1.1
